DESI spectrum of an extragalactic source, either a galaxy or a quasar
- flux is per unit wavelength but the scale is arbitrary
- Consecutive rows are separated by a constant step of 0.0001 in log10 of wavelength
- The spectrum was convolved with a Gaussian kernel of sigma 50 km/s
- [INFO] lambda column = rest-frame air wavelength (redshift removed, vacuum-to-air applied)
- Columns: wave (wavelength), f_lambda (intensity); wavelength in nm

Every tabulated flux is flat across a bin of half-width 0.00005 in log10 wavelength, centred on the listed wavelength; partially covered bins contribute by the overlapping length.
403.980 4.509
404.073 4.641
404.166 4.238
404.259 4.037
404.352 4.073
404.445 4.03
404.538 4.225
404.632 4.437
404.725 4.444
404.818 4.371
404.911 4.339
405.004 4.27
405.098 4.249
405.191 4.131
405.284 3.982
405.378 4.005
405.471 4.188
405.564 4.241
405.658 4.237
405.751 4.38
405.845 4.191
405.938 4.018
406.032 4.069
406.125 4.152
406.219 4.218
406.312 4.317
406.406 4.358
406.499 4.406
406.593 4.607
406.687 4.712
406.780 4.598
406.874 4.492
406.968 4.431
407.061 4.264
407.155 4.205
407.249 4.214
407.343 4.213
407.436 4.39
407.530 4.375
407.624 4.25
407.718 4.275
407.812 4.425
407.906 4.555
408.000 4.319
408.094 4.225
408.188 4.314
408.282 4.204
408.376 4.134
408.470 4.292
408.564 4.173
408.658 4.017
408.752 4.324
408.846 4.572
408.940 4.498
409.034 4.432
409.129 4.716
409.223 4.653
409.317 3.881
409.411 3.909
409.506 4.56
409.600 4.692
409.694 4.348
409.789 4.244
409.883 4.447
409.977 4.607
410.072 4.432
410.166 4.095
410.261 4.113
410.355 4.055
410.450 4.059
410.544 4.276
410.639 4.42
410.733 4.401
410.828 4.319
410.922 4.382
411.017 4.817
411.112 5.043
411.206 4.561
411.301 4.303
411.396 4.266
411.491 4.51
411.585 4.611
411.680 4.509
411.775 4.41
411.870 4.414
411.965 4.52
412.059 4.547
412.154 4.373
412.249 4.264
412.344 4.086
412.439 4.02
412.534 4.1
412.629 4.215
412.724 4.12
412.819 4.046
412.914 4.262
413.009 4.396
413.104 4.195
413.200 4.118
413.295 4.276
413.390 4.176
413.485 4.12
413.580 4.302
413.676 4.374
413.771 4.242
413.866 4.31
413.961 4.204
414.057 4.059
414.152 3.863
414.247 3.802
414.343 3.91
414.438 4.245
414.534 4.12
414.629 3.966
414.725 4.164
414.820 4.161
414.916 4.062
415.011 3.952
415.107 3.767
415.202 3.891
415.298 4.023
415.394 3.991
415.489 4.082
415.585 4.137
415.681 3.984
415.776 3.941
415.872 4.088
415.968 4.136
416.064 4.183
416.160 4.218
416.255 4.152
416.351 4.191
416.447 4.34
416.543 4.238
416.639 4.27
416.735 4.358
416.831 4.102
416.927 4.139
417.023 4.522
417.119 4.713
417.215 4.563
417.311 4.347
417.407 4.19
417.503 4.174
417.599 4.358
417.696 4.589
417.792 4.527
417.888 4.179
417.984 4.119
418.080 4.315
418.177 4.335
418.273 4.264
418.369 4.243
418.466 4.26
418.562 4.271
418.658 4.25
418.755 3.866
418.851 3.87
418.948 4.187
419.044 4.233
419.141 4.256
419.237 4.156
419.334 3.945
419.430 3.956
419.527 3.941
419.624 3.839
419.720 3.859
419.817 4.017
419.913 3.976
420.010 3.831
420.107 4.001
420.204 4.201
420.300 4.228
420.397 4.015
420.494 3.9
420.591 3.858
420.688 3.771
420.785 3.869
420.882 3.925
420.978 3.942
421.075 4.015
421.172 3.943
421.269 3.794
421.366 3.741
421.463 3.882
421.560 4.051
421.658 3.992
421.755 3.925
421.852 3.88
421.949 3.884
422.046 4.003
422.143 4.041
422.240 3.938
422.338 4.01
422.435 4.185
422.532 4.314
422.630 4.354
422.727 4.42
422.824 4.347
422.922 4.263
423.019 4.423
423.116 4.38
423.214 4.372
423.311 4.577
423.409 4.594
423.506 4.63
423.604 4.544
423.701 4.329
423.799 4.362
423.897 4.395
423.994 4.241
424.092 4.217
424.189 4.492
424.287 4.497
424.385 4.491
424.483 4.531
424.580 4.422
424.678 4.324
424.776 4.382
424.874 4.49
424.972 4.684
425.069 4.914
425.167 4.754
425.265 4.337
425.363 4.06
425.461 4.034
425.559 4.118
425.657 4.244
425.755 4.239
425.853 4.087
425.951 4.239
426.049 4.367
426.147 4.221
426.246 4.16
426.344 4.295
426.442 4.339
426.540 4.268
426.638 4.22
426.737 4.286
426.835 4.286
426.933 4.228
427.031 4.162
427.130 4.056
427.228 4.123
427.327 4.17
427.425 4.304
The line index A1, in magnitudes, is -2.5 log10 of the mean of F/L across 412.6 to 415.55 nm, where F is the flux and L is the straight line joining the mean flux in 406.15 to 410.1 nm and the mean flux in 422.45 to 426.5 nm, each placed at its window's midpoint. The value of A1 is 0.07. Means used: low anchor 4.36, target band 4.11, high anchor 4.38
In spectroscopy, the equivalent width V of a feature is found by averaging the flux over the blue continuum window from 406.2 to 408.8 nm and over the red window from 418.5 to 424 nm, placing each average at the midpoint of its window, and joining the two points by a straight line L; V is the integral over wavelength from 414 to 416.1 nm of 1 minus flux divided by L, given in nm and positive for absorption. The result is 0.09 nm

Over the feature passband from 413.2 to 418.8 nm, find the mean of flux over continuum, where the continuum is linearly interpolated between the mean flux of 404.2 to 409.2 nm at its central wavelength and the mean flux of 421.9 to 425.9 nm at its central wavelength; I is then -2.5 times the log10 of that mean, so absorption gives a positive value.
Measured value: 0.03 mag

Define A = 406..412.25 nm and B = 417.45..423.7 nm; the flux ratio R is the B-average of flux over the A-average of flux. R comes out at 0.94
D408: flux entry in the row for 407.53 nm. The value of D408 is 4.375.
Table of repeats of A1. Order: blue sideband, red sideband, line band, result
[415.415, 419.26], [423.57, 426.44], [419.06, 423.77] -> 0.05 mag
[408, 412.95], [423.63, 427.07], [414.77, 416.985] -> 0.06 mag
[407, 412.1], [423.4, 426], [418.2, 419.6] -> 0.07 mag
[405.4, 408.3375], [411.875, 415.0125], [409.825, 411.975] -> -0.05 mag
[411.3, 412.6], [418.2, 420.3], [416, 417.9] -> -0.04 mag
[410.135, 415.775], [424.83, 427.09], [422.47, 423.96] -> -0.03 mag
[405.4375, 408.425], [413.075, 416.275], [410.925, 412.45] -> -0.07 mag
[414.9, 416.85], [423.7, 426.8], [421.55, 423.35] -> 0.02 mag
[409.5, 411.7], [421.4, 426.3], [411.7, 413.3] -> 0.04 mag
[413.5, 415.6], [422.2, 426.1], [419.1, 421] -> 0.07 mag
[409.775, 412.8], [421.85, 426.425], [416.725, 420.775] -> 0.05 mag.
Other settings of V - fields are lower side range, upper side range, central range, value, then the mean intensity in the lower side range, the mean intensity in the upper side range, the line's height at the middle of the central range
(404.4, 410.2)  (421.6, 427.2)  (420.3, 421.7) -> 0.12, 4.31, 4.29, 4.3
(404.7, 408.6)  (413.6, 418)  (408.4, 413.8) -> -0.13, 4.29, 4.17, 4.23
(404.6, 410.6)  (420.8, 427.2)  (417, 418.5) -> -0.03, 4.31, 4.25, 4.27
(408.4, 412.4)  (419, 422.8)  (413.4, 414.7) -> 0.04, 4.38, 4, 4.25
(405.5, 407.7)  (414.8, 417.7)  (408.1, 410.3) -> -0.03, 4.32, 4.18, 4.28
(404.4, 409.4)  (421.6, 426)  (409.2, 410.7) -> 0.00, 4.3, 4.31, 4.3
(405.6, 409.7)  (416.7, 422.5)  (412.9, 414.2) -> 0.00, 4.33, 4.1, 4.22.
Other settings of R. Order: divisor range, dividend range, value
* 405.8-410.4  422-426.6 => 1.00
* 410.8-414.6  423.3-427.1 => 1.02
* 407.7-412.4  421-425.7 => 0.98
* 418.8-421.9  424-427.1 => 1.09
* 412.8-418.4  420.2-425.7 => 1.01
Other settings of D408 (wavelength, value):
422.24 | 3.938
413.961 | 4.204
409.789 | 4.244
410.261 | 4.113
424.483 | 4.531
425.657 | 4.244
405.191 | 4.131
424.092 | 4.217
